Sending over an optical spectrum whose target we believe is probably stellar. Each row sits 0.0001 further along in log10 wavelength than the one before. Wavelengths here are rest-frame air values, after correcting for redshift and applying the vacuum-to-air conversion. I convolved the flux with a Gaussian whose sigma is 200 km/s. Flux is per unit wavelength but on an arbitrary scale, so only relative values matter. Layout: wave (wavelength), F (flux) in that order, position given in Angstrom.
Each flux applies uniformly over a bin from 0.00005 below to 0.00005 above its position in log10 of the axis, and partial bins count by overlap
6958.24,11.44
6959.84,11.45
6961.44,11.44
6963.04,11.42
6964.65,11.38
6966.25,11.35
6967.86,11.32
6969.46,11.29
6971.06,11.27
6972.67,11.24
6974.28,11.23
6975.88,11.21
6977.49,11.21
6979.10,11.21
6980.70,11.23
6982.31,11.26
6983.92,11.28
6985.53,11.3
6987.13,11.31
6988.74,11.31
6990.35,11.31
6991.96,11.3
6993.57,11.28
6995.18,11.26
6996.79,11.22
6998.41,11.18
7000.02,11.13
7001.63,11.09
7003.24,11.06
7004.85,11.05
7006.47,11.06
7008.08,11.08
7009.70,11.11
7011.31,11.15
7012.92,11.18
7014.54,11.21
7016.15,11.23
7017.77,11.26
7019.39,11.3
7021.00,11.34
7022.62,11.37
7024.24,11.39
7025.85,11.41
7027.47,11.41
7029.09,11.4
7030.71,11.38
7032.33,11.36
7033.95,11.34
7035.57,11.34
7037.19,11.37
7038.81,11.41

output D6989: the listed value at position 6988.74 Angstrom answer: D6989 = 11.31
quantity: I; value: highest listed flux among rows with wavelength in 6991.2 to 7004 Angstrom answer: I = 11.3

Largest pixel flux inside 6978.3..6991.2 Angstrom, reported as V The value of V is 11.31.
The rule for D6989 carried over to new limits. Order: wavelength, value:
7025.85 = 11.41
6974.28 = 11.23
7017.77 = 11.26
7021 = 11.34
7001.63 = 11.09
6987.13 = 11.31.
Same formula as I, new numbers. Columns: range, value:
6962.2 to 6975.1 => 11.42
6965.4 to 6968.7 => 11.35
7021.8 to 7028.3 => 11.41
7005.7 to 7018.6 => 11.26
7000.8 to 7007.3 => 11.09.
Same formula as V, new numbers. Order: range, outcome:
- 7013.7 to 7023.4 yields 11.37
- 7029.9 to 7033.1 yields 11.38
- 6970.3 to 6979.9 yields 11.27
